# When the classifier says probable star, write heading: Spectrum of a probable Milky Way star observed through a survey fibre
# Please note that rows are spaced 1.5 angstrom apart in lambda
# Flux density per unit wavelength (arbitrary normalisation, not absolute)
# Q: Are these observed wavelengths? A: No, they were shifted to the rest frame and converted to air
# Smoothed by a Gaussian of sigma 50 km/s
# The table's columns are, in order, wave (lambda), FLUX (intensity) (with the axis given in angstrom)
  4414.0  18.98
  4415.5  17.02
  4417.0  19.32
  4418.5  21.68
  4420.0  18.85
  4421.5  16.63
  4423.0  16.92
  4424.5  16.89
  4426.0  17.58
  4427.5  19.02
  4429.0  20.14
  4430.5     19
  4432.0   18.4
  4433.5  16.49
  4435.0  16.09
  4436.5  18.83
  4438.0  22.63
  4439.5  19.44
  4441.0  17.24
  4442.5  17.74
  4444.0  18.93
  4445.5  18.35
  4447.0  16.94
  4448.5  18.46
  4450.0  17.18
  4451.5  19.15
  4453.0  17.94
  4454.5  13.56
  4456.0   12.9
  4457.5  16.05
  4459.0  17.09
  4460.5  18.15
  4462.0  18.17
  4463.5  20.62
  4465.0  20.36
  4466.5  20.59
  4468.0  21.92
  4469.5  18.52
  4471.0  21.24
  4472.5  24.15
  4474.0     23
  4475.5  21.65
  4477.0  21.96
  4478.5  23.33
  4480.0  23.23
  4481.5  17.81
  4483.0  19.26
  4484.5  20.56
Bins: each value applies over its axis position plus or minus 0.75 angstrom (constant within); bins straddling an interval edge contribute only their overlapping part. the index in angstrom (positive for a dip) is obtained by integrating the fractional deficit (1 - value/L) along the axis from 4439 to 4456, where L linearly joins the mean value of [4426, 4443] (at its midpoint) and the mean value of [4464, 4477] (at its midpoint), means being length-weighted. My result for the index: 1.84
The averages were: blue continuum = 18.6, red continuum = 21.4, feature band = 17.5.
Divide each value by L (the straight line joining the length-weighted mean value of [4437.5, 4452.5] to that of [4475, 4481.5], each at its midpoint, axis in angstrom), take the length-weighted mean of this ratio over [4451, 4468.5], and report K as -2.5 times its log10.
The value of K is 0.12 mag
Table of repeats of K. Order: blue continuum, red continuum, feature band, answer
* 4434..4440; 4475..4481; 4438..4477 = 0.10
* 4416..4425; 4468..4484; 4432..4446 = 0.06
